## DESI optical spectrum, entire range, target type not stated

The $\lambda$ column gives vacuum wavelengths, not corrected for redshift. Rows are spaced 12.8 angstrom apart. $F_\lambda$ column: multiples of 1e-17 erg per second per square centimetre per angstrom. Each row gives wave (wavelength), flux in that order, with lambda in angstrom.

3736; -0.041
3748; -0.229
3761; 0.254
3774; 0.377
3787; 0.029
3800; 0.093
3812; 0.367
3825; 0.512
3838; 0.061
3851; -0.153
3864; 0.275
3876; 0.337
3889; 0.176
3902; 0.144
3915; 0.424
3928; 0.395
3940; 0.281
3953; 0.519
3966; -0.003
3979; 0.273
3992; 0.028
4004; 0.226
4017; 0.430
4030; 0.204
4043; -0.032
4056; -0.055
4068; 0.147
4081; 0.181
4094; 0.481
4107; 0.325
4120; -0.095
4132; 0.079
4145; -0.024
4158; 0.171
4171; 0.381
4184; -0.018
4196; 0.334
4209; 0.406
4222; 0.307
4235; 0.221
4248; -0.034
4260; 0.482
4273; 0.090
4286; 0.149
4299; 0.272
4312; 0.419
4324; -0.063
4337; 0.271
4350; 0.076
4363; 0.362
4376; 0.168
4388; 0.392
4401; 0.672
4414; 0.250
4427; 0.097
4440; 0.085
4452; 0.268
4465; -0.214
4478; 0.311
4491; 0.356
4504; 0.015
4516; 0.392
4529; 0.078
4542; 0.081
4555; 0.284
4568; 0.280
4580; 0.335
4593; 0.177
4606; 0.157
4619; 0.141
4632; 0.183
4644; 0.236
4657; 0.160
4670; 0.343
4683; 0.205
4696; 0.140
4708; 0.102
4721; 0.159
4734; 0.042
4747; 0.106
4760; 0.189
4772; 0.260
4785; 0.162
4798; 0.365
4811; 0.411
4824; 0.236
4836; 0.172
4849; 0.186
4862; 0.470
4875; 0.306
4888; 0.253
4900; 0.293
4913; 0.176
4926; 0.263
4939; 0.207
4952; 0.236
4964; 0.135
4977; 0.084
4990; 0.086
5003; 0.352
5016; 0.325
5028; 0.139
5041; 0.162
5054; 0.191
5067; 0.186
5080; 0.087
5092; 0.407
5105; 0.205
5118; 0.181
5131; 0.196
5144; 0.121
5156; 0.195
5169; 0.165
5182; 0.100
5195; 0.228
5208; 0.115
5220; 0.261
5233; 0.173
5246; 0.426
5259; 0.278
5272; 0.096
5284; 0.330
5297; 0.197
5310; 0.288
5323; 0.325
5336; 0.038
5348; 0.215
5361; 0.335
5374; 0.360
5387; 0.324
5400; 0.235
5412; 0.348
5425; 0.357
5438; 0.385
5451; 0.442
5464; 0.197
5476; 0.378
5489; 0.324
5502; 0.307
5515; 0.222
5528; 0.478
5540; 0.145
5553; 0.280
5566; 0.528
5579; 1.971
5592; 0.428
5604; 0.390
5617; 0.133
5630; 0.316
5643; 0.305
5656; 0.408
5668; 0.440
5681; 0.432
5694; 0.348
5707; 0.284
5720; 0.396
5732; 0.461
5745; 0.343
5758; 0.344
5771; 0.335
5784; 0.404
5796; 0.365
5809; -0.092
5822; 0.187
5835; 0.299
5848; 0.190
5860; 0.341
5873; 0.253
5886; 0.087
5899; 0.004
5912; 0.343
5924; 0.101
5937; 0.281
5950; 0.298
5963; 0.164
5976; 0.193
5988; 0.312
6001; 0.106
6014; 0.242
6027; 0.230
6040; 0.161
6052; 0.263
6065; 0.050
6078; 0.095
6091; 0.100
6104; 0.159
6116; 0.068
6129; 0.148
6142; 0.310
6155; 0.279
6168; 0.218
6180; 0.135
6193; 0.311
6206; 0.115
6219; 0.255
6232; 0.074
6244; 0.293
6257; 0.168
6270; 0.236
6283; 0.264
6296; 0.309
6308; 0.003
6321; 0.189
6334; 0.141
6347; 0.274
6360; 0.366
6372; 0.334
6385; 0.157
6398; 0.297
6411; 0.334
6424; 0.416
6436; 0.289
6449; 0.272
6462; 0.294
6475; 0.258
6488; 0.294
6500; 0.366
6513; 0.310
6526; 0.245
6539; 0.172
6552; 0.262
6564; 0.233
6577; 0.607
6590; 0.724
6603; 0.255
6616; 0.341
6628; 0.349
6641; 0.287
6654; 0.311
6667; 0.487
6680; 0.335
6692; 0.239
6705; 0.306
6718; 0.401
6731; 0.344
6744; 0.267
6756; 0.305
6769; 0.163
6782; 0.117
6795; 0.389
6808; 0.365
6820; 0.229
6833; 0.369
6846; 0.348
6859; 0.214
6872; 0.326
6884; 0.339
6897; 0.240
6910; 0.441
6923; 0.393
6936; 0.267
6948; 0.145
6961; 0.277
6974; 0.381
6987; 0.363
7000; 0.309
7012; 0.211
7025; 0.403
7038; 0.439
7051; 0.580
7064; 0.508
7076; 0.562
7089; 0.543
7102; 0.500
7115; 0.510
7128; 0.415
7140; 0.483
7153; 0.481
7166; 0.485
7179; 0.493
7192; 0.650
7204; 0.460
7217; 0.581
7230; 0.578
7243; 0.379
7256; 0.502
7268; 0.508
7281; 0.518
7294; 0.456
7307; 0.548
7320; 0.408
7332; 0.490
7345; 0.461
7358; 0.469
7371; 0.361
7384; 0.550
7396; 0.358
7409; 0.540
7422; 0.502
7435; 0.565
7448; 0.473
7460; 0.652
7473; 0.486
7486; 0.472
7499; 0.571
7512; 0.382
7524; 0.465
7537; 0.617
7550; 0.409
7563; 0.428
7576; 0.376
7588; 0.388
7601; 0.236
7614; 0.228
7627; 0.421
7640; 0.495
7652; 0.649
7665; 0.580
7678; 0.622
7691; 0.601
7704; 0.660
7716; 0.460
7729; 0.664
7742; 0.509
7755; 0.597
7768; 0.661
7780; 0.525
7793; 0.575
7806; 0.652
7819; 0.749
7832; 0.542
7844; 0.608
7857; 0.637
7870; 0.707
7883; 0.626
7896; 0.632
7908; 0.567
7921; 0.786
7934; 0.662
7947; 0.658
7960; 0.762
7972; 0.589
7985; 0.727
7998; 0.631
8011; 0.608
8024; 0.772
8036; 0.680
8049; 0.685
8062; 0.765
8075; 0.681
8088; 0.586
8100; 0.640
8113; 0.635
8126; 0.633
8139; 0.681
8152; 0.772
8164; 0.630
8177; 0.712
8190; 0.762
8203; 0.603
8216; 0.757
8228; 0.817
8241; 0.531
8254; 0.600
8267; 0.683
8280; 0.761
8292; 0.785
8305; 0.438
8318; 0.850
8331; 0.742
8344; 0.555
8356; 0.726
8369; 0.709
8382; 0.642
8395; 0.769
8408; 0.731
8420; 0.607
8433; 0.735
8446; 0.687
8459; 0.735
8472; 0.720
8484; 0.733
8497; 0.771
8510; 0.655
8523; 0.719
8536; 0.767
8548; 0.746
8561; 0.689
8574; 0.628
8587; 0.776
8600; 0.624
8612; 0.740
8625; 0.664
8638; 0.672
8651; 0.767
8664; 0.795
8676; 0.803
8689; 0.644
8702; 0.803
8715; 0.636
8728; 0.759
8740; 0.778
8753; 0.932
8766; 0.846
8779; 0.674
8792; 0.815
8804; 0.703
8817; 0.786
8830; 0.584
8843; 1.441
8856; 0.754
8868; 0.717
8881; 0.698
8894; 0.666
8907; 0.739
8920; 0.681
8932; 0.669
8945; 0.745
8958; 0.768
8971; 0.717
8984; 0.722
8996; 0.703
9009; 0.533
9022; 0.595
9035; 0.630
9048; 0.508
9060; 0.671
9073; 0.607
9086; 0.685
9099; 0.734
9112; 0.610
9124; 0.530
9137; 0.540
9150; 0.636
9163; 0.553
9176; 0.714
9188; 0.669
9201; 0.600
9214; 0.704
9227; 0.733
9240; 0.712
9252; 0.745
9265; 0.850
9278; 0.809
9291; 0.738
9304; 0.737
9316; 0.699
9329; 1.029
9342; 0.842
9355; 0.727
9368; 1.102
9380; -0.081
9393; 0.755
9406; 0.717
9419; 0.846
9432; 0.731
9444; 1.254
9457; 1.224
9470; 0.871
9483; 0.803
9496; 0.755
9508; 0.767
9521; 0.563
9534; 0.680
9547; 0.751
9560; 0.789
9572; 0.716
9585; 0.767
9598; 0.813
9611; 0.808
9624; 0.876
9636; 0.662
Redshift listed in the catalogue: 0.766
